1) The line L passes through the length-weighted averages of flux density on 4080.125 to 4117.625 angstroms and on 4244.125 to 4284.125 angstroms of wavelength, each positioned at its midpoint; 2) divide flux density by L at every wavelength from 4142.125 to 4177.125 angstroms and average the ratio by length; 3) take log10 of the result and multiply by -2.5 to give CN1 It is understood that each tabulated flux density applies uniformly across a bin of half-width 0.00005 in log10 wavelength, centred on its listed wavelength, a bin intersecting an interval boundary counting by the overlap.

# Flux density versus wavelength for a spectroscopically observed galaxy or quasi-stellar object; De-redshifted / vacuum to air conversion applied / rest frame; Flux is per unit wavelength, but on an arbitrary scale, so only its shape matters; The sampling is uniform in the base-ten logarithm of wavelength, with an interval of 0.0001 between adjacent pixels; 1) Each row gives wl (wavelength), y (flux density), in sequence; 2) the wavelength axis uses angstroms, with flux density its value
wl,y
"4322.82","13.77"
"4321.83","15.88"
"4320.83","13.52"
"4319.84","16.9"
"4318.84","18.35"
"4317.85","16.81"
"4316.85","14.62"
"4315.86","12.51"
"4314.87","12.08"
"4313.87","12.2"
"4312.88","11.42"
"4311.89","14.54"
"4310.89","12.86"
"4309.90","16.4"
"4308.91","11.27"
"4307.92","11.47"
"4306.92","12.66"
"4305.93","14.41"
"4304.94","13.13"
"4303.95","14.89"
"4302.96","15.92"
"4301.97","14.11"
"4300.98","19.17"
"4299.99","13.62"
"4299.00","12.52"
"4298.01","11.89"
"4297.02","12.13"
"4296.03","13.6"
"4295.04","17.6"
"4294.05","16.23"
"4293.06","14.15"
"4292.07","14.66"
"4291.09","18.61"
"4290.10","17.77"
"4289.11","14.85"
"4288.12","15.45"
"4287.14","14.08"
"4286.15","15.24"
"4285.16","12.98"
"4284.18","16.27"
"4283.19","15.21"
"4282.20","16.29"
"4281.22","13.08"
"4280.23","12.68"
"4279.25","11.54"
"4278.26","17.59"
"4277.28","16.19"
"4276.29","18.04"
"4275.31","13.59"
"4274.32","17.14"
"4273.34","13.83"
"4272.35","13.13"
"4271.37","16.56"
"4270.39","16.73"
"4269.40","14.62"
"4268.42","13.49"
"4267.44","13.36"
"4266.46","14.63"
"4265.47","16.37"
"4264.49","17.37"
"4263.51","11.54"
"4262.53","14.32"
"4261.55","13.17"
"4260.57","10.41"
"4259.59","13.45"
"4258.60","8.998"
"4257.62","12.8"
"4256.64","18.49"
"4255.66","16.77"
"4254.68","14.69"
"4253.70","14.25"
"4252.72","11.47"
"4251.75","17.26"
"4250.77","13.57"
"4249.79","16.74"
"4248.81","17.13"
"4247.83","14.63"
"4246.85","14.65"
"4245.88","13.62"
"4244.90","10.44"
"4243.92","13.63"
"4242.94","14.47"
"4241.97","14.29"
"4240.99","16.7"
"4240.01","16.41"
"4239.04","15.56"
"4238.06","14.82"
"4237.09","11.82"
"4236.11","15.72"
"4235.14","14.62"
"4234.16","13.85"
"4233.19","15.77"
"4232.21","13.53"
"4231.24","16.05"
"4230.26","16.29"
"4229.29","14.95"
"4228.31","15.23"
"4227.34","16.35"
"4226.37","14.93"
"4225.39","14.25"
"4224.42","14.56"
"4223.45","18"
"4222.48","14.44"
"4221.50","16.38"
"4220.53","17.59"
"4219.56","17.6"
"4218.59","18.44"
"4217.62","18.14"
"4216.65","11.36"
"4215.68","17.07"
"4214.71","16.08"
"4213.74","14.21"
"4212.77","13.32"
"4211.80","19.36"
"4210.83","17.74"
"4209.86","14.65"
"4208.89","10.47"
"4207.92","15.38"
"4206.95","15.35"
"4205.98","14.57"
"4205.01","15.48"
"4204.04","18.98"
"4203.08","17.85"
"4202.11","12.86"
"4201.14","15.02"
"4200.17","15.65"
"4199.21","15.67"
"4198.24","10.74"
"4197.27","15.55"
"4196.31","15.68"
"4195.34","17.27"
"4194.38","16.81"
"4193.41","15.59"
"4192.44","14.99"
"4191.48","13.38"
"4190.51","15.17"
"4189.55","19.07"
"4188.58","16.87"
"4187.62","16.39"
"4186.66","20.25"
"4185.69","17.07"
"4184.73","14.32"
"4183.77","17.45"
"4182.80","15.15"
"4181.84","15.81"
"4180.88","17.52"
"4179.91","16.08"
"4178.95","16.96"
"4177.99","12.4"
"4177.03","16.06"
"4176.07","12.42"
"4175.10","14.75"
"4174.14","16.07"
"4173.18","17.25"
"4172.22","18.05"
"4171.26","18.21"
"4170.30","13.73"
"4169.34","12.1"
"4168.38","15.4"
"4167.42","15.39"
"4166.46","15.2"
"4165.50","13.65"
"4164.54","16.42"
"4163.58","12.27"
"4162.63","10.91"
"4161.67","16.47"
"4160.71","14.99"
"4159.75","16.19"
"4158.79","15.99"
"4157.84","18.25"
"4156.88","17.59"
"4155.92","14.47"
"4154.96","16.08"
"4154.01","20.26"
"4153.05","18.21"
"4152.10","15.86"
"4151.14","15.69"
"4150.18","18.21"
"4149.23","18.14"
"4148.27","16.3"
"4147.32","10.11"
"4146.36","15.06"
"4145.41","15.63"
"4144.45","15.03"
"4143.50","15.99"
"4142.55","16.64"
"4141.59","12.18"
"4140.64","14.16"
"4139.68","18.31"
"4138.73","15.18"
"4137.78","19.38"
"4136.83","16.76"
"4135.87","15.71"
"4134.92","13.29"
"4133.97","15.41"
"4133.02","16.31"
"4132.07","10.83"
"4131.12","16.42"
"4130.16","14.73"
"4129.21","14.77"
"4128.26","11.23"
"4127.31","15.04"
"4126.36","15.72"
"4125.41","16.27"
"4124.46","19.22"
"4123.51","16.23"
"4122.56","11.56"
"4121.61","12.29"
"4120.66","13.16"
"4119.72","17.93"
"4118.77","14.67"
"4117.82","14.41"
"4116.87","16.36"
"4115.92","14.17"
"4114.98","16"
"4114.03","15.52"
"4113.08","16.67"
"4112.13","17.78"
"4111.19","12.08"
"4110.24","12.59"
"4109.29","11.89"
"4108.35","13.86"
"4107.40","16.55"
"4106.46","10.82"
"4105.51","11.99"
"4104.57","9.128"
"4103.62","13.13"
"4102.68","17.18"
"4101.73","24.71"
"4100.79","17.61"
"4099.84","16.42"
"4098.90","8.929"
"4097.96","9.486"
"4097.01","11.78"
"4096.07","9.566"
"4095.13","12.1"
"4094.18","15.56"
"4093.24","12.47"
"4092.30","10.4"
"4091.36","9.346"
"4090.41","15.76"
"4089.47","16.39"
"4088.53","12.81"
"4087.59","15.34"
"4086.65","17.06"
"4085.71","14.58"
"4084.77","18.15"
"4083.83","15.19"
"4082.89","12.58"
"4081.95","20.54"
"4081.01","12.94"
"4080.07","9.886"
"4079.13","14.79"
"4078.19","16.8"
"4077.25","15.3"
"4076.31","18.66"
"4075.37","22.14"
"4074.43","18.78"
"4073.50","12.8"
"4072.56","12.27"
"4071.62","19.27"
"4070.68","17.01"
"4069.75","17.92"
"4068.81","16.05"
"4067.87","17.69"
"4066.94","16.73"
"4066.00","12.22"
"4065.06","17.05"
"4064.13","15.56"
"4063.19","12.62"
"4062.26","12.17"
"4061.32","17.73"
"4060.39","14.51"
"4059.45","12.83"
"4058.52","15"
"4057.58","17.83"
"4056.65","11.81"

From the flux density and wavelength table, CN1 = -0.10 mag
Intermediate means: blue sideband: 14.2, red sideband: 14.5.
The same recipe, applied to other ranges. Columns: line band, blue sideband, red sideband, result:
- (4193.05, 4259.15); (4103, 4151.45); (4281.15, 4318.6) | -0.04 mag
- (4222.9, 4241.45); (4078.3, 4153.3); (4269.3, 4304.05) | -0.02 mag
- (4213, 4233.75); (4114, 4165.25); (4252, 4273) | -0.08 mag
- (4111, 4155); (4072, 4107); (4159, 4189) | -0.03 mag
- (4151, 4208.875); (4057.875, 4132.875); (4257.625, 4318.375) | -0.08 mag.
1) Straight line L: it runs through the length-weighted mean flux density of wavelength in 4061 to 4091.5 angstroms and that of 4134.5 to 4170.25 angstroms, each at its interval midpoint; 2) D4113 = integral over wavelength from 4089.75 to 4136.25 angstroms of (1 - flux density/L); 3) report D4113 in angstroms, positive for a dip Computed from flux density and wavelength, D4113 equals 4.2 angstroms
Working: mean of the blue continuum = 15.6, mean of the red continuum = 15.6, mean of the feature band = 14.2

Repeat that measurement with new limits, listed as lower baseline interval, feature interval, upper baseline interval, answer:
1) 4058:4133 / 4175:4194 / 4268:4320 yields -1.6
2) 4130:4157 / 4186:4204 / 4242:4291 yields -0.7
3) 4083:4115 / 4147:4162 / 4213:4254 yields -2.1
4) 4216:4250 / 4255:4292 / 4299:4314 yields -0.8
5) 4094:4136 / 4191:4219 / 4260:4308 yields -1.7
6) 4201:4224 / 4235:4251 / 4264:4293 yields 0.9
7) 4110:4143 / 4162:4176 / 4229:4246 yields 0.0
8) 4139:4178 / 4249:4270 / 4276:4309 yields 1.0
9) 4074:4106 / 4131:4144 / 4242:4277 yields -0.8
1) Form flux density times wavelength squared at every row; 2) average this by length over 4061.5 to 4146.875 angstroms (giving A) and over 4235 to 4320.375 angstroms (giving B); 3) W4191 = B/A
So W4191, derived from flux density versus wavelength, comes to 1.1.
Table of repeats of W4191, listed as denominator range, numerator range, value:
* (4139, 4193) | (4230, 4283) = 0.97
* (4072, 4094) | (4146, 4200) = 1.10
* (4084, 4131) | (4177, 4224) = 1.16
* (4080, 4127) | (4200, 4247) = 1.13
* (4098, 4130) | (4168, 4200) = 1.11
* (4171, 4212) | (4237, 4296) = 0.97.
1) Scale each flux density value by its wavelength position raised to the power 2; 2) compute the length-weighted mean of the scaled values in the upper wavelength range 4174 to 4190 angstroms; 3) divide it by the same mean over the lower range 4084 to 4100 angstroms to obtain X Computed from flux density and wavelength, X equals 1.27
